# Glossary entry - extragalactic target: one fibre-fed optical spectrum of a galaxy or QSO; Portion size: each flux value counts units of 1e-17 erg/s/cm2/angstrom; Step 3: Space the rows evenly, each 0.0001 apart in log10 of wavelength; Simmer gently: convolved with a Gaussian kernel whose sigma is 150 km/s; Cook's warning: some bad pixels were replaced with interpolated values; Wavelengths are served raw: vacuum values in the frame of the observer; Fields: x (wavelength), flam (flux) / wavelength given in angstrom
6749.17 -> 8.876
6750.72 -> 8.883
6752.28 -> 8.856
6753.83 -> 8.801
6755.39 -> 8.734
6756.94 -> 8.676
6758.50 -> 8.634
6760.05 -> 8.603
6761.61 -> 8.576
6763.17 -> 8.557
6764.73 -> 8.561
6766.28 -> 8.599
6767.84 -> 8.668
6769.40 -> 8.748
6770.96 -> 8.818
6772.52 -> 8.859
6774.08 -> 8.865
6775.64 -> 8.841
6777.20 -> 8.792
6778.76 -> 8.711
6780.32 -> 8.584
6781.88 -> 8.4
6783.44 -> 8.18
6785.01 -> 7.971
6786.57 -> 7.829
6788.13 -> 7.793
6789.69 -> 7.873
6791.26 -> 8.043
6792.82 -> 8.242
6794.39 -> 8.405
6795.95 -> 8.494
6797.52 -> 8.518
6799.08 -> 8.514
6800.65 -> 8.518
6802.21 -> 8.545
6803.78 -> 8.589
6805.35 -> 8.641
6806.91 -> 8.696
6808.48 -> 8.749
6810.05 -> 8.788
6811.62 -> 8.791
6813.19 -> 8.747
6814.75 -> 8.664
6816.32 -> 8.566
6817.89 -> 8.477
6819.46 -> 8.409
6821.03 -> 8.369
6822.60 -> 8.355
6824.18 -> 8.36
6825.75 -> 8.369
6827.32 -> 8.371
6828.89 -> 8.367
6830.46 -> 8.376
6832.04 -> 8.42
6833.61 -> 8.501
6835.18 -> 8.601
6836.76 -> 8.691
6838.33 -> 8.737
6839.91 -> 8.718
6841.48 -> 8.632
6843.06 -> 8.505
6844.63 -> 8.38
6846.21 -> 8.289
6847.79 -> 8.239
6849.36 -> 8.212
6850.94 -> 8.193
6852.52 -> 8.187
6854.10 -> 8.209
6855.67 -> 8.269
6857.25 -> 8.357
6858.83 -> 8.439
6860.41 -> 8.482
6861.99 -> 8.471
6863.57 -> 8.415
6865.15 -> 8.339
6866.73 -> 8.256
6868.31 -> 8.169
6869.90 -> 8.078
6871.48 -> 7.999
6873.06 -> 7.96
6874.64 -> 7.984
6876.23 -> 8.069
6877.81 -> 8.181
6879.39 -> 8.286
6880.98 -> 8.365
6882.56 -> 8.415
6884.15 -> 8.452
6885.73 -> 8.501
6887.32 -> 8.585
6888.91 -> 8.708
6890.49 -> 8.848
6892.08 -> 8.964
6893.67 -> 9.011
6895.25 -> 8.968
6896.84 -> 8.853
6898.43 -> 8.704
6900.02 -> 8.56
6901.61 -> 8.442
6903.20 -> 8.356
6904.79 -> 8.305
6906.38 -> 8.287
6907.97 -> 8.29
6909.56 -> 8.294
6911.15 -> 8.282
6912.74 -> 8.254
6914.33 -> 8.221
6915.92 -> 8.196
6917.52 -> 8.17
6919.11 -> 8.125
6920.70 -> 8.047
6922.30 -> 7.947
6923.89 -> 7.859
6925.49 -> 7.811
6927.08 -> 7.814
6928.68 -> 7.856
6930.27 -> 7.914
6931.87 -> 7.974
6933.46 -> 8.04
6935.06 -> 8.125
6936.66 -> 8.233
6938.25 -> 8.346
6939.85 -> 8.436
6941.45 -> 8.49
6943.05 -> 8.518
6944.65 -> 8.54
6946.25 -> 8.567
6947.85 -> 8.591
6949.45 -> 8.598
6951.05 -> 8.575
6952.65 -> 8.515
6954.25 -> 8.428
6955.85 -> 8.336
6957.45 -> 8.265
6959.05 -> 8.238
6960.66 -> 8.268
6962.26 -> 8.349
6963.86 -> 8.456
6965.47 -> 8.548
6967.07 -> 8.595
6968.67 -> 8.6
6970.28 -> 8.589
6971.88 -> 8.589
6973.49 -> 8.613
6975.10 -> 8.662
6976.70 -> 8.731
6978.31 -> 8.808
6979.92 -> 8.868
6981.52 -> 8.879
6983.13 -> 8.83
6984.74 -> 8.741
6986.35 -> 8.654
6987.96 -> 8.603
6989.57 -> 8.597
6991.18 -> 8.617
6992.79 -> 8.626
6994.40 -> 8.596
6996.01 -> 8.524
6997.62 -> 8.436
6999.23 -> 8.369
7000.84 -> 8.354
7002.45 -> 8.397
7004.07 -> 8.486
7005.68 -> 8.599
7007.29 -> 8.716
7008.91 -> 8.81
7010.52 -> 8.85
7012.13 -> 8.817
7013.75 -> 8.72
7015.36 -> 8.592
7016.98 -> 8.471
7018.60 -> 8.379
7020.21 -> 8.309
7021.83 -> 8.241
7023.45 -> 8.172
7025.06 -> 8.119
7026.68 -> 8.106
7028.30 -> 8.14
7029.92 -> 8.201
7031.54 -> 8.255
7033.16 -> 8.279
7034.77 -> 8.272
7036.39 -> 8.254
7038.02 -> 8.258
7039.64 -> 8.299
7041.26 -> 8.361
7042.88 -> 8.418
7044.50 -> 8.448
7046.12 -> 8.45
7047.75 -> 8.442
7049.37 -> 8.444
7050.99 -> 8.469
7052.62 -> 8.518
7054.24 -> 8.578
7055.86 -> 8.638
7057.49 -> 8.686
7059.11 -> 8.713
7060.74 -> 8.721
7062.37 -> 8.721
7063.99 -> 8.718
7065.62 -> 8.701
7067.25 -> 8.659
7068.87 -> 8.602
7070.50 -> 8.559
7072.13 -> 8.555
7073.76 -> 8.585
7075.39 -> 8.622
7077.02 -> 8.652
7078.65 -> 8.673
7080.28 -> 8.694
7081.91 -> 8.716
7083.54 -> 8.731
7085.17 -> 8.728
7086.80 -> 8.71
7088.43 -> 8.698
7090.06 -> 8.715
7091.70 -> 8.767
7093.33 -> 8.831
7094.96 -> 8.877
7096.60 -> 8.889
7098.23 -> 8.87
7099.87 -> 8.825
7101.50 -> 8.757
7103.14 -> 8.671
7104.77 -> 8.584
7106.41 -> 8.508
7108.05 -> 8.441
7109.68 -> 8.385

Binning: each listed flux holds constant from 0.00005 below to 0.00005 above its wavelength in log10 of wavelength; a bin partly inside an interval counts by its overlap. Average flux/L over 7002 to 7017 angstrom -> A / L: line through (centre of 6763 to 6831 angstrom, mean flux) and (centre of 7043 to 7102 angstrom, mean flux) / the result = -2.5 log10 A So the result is 0.00 mag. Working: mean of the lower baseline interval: 8.49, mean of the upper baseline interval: 8.66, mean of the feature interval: 8.66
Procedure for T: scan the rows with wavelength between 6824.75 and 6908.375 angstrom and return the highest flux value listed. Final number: 9.011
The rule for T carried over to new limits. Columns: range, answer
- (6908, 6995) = 8.879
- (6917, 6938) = 8.233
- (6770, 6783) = 8.865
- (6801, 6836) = 8.791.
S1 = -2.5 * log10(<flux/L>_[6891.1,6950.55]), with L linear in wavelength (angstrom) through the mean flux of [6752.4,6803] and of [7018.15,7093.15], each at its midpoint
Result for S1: 0.02 mag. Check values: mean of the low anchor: 8.5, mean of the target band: 8.33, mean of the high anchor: 8.5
